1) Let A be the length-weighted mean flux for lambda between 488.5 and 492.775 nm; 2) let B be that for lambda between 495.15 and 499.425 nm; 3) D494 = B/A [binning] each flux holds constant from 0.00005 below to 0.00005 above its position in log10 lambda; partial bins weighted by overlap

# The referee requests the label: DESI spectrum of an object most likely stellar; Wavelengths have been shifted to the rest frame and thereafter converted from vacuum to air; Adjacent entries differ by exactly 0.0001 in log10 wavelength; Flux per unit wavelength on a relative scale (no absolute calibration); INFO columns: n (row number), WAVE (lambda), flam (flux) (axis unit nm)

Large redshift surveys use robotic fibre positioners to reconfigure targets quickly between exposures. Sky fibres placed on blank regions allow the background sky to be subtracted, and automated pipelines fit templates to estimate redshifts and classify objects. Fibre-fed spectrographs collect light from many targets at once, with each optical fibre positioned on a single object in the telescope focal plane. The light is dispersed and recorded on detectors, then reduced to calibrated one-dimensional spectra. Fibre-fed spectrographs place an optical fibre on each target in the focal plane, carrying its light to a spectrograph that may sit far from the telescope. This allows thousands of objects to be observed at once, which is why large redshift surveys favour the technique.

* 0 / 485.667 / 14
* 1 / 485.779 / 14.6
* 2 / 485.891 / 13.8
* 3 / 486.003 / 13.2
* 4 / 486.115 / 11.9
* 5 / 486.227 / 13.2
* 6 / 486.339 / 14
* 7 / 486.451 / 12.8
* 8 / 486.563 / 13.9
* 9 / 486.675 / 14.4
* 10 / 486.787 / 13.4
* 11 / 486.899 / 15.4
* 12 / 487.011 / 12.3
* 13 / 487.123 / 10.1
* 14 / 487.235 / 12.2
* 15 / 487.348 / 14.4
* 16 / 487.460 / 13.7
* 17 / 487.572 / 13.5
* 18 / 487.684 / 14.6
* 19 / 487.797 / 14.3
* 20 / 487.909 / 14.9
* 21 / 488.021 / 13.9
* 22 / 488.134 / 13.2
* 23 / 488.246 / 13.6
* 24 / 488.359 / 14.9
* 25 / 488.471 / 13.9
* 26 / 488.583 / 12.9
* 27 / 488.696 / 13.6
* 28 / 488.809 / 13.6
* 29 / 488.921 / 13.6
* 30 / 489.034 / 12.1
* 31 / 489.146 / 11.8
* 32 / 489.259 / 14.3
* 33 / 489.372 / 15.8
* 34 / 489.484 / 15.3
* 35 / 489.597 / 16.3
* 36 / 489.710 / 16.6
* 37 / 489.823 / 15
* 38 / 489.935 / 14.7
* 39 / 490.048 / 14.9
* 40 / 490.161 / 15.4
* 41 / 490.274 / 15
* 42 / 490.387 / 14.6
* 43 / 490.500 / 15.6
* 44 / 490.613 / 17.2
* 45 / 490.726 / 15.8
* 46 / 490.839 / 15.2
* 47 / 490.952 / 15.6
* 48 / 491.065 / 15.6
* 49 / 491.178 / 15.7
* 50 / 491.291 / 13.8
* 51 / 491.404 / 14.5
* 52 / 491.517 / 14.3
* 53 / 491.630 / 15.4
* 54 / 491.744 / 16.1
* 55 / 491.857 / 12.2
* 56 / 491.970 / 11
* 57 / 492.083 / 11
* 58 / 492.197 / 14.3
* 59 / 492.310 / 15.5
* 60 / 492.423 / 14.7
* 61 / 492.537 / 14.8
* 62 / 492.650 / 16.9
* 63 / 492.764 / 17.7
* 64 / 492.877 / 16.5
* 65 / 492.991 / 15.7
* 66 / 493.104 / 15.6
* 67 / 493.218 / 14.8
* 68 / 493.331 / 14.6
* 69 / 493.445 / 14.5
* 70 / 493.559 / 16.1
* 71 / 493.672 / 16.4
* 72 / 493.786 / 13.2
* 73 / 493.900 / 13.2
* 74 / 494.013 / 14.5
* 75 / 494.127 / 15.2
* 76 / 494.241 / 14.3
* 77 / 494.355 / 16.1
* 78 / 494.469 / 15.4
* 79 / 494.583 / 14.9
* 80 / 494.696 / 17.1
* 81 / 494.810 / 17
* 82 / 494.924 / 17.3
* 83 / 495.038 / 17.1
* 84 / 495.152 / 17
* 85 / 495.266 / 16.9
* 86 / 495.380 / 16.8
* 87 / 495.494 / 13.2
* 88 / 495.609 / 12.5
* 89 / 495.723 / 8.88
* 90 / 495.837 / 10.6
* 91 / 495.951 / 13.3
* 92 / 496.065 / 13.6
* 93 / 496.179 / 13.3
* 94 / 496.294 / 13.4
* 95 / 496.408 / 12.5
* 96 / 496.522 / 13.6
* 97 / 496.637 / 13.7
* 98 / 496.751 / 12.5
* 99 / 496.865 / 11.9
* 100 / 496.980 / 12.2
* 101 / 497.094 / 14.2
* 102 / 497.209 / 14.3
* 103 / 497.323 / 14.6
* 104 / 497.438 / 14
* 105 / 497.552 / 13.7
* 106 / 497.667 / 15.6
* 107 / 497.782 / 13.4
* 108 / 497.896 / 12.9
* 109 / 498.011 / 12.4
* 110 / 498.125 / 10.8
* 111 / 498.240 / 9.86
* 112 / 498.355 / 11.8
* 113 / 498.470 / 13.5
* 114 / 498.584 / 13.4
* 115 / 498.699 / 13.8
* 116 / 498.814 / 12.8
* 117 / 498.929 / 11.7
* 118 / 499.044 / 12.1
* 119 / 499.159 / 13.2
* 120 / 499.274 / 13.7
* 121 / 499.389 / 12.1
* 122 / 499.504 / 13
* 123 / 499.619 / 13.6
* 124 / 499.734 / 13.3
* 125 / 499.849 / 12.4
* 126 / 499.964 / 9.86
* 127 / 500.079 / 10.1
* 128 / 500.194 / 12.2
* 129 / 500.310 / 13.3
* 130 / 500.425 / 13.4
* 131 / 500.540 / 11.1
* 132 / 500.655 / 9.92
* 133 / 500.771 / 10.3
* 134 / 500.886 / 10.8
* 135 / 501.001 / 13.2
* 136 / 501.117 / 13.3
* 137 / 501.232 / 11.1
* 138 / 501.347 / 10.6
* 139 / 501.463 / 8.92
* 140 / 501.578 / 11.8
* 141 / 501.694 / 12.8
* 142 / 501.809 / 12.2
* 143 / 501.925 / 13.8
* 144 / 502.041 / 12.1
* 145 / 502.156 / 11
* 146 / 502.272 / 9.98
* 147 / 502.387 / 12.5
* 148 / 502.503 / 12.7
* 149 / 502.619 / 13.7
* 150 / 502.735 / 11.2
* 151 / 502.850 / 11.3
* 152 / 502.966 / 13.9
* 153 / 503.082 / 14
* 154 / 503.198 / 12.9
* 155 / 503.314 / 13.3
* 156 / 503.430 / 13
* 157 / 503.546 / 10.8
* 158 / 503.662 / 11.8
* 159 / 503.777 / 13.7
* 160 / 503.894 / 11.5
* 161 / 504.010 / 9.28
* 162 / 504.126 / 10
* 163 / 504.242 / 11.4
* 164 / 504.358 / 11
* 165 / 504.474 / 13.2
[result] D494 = 0.89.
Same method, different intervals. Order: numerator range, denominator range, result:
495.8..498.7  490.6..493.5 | 0.87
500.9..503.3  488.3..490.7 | 0.83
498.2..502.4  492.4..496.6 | 0.81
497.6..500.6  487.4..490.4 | 0.88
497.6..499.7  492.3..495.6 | 0.82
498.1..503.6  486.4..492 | 0.85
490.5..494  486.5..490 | 1.07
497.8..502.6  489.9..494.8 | 0.80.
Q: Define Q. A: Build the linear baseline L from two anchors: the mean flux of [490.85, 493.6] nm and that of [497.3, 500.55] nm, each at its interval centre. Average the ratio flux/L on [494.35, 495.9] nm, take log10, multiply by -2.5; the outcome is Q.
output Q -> -0.08 mag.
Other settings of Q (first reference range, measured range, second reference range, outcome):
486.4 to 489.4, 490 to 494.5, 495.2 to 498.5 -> -0.124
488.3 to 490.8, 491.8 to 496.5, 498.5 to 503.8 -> -0.071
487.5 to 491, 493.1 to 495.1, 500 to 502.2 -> -0.154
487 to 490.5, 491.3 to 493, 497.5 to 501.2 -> -0.087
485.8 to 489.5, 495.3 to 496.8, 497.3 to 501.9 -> -0.025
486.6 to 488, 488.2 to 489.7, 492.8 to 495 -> 0.001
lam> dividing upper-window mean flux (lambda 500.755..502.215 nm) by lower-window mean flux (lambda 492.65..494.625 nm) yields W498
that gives 0.77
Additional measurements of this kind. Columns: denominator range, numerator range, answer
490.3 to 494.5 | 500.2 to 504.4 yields 0.79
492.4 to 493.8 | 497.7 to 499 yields 0.80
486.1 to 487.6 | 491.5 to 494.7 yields 1.12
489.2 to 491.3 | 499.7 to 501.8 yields 0.75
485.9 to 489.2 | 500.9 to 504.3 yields 0.89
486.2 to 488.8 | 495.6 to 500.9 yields 0.92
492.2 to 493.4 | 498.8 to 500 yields 0.80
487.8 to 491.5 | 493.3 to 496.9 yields 0.98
